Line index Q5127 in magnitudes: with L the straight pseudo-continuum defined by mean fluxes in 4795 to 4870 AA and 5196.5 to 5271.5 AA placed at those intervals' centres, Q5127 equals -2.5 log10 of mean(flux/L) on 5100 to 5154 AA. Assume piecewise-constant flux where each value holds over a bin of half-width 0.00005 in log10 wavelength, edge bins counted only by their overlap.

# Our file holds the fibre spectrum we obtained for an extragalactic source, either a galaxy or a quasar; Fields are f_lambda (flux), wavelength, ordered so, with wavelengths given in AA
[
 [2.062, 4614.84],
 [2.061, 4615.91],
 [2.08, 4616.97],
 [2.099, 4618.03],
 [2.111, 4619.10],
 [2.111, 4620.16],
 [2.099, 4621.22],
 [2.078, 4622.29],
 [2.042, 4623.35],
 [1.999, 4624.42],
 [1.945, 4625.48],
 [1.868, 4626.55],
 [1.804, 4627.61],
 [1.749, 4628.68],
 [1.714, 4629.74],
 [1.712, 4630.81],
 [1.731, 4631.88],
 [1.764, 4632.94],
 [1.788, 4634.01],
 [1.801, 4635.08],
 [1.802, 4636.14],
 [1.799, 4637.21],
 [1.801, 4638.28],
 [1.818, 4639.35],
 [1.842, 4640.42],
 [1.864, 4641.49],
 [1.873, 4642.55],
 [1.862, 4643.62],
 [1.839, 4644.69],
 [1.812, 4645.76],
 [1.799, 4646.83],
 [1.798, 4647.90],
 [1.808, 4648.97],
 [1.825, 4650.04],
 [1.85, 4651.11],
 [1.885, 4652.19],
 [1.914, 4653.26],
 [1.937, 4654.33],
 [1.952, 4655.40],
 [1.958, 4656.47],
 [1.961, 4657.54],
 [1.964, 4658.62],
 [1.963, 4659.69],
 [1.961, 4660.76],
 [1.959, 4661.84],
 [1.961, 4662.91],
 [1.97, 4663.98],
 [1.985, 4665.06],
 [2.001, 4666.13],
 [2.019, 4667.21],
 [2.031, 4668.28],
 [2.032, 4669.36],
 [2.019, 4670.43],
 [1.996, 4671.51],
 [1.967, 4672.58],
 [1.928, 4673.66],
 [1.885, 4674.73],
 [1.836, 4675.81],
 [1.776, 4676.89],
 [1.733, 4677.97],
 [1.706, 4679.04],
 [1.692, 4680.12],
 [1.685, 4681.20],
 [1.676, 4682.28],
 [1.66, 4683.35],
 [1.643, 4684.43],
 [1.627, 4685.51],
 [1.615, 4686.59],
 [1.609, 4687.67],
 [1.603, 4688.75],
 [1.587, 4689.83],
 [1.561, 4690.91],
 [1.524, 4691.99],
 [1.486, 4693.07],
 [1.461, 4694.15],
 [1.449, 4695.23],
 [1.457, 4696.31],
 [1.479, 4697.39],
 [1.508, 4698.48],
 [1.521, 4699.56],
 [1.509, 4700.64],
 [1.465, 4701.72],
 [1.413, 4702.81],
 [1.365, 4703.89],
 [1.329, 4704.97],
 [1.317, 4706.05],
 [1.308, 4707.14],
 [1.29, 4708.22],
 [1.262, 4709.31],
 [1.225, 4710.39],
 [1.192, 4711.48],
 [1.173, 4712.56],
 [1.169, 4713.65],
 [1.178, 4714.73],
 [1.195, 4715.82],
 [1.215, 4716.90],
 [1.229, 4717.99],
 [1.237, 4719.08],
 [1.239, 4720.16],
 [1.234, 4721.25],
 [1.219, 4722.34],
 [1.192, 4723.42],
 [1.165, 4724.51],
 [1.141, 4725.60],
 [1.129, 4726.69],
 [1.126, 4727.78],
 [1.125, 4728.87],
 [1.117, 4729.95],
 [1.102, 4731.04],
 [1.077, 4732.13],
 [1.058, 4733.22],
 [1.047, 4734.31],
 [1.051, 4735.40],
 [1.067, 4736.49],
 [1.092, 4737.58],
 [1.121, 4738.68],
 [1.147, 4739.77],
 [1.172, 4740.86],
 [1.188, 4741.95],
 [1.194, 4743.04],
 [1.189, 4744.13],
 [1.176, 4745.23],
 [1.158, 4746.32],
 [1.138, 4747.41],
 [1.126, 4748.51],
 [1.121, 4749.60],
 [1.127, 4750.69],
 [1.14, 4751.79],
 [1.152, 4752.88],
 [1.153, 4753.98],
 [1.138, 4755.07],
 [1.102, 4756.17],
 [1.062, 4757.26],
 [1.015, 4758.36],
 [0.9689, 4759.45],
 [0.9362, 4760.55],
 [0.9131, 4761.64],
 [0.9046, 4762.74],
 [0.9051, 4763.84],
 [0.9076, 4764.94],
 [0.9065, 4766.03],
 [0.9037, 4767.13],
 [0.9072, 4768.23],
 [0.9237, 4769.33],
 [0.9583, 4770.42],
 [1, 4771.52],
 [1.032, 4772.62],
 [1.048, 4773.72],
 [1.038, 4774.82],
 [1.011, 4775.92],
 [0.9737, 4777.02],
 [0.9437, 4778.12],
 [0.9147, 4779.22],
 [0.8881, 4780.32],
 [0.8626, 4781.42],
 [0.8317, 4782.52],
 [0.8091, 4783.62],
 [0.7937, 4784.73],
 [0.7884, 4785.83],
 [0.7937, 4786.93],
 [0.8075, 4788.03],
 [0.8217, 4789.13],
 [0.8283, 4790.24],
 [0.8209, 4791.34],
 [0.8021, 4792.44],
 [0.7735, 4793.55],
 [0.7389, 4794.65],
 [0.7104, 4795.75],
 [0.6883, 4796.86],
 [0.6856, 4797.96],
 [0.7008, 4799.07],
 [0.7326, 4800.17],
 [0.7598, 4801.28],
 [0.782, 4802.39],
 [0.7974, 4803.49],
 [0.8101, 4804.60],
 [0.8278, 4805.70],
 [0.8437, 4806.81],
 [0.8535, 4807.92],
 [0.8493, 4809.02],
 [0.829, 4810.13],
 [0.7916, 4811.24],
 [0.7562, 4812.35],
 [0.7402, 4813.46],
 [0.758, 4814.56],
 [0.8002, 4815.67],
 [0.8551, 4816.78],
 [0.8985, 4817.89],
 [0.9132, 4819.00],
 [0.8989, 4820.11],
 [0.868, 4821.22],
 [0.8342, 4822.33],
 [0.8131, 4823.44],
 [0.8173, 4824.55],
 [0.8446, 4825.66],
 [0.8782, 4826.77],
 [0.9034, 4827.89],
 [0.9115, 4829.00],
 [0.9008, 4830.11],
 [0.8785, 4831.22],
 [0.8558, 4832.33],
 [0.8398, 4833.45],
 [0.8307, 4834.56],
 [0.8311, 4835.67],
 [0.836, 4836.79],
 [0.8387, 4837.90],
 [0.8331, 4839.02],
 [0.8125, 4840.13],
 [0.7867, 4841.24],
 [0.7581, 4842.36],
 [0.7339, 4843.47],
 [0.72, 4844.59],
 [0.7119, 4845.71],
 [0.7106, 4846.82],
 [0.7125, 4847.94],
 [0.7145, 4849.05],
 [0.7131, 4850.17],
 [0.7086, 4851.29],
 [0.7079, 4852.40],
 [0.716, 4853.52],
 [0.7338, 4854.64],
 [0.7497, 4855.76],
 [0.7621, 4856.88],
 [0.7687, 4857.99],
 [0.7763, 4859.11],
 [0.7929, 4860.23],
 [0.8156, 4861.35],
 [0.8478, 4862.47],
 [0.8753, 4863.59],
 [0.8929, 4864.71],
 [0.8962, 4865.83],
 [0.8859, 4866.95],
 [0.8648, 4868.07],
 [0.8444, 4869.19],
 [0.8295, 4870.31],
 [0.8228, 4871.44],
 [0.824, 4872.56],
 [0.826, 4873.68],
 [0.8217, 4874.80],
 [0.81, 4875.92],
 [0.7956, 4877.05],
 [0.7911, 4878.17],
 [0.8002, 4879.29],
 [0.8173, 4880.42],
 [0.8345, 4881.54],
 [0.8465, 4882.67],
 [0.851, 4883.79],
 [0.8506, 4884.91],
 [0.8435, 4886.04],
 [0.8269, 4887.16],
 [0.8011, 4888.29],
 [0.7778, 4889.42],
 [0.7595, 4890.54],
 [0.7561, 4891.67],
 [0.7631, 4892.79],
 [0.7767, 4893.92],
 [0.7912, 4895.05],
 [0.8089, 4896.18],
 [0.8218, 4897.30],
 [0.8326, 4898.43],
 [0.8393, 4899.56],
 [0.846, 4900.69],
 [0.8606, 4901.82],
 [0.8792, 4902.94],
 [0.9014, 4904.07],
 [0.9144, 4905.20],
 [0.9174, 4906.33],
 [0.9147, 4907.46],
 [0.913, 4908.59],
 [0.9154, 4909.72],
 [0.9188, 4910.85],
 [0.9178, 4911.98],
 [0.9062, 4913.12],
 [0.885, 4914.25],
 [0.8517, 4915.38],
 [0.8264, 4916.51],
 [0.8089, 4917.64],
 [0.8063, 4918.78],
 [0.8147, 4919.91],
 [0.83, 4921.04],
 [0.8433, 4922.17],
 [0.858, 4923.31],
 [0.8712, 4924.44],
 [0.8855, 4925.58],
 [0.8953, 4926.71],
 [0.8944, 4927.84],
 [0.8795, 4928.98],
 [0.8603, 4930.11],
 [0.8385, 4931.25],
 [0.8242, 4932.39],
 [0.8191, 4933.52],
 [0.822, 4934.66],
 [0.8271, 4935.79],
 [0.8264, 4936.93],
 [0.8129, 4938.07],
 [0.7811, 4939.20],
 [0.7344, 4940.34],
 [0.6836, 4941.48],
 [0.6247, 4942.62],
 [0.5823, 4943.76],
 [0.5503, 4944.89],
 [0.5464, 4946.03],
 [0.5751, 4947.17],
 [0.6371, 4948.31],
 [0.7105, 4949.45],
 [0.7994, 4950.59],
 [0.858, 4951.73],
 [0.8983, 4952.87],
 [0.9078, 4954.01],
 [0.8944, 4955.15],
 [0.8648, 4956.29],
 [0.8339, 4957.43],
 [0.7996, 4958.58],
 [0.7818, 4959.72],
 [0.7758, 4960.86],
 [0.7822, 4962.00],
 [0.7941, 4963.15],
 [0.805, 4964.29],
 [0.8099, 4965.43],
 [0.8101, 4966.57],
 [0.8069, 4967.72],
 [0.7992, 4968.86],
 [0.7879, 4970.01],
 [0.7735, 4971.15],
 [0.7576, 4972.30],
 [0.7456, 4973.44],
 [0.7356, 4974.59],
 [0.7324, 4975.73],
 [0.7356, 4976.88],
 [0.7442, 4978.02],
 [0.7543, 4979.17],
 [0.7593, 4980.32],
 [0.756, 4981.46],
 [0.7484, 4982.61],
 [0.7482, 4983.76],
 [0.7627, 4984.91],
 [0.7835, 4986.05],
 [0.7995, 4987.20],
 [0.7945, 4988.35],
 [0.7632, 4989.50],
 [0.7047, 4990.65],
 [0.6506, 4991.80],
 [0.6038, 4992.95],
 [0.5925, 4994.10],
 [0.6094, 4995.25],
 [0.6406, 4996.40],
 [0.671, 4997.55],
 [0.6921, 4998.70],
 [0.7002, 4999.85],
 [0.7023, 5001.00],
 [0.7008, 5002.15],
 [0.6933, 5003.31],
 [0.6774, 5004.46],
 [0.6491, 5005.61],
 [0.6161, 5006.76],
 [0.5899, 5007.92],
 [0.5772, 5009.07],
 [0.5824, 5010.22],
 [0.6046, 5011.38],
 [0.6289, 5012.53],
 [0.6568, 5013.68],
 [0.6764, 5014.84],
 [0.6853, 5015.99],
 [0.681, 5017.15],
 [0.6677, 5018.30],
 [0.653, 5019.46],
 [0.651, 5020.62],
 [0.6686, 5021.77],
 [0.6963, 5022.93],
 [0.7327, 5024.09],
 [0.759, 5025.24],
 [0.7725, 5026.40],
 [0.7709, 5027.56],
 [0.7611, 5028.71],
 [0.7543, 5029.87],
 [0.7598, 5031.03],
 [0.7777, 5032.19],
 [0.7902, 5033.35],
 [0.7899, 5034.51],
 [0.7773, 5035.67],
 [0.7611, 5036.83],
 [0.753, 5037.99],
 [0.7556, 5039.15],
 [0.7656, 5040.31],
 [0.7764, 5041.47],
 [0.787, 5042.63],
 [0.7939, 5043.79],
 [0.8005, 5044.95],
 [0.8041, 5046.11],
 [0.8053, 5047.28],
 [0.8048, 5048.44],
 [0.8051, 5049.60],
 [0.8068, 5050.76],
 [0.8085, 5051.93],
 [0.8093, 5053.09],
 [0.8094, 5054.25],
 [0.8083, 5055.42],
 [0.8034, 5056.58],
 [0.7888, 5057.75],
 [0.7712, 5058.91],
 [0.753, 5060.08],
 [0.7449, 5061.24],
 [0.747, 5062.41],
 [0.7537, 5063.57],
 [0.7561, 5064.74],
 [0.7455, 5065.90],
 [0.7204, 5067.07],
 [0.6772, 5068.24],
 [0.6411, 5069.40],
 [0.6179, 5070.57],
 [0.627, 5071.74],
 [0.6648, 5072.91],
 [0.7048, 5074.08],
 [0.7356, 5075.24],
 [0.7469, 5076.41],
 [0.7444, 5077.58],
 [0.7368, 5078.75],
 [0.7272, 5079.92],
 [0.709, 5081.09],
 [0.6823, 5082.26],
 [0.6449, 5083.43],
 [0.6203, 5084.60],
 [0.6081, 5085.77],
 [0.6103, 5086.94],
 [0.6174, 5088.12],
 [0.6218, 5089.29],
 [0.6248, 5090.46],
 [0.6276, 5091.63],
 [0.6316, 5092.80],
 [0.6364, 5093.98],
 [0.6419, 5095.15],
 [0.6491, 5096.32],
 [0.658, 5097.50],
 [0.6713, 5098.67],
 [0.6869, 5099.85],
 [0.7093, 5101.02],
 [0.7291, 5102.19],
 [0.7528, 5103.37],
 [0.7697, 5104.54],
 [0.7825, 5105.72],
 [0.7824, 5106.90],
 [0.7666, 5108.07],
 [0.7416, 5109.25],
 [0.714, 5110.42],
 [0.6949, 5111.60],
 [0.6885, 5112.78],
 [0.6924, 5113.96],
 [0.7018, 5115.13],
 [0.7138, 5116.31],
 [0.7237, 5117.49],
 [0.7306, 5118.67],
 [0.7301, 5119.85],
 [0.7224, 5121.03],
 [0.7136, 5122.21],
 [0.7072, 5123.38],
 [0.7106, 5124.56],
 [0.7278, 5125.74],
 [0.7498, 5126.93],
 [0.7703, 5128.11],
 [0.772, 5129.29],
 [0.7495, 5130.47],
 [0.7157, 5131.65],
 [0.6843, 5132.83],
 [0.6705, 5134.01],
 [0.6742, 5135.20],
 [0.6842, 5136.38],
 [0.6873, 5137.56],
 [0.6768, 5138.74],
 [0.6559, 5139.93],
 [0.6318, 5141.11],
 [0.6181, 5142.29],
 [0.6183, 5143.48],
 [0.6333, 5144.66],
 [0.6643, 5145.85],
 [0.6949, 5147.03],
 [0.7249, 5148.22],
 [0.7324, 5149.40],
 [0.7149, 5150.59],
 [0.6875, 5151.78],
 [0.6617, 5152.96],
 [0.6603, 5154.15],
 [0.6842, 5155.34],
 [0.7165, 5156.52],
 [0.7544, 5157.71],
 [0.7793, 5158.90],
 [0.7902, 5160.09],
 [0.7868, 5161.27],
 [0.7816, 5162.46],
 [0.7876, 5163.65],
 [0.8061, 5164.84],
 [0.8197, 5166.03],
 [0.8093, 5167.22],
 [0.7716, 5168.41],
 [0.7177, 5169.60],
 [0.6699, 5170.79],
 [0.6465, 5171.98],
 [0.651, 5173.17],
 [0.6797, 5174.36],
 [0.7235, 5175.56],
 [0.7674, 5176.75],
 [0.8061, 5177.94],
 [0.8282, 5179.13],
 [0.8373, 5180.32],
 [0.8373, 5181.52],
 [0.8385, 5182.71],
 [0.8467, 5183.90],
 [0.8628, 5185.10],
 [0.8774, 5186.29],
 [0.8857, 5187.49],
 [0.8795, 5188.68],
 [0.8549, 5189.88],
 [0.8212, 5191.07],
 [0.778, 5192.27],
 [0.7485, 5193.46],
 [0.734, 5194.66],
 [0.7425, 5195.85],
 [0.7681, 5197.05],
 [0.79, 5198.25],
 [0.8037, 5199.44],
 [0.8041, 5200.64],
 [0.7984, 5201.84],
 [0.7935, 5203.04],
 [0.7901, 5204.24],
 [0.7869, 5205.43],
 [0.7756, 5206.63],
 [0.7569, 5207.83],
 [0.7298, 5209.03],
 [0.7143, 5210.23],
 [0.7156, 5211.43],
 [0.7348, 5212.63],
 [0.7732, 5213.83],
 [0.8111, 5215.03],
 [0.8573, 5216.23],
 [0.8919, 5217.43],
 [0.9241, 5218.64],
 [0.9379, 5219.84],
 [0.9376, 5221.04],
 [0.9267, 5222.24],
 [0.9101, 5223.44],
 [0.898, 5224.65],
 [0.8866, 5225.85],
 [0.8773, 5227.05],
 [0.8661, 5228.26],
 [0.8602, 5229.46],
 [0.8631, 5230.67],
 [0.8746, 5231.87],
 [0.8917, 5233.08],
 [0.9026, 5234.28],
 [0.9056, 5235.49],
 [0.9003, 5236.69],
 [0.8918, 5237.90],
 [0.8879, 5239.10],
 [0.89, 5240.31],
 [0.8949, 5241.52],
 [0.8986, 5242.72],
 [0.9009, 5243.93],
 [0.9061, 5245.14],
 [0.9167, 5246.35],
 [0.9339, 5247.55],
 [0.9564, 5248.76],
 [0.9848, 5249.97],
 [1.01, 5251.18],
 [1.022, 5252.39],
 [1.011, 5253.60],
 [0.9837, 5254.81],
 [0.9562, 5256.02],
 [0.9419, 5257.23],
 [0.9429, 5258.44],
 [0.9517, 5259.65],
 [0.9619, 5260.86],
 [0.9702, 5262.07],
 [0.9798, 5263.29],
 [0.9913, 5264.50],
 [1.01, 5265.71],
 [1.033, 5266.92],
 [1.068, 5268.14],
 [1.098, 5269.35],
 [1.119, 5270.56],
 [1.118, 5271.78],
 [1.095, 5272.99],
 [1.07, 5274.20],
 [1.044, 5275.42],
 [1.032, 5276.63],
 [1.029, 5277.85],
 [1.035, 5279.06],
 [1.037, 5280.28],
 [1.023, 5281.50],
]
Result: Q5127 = 0.227 mag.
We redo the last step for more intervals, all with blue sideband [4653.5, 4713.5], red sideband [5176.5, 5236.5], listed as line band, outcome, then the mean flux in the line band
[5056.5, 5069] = 0.382 mag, 0.748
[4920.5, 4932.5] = 0.430 mag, 0.863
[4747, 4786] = 0.488 mag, 0.983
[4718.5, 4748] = 0.359 mag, 1.14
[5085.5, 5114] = 0.413 mag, 0.685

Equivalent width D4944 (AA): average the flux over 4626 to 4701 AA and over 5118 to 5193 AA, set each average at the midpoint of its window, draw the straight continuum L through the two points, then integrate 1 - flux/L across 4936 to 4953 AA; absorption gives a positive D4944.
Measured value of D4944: 6.9 AA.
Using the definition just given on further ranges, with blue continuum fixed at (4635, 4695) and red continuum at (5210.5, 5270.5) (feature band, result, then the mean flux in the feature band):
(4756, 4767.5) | 4.9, 0.953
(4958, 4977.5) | 8.2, 0.778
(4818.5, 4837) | 8.3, 0.862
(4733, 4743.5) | 3.6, 1.11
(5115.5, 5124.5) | 3.2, 0.719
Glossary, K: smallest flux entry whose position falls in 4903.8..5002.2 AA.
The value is 0.5464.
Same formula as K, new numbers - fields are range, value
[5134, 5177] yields 0.6181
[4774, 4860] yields 0.6856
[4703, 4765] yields 0.9046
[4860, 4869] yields 0.7929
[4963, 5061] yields 0.5772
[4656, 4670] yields 1.958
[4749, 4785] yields 0.7937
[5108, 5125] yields 0.6885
